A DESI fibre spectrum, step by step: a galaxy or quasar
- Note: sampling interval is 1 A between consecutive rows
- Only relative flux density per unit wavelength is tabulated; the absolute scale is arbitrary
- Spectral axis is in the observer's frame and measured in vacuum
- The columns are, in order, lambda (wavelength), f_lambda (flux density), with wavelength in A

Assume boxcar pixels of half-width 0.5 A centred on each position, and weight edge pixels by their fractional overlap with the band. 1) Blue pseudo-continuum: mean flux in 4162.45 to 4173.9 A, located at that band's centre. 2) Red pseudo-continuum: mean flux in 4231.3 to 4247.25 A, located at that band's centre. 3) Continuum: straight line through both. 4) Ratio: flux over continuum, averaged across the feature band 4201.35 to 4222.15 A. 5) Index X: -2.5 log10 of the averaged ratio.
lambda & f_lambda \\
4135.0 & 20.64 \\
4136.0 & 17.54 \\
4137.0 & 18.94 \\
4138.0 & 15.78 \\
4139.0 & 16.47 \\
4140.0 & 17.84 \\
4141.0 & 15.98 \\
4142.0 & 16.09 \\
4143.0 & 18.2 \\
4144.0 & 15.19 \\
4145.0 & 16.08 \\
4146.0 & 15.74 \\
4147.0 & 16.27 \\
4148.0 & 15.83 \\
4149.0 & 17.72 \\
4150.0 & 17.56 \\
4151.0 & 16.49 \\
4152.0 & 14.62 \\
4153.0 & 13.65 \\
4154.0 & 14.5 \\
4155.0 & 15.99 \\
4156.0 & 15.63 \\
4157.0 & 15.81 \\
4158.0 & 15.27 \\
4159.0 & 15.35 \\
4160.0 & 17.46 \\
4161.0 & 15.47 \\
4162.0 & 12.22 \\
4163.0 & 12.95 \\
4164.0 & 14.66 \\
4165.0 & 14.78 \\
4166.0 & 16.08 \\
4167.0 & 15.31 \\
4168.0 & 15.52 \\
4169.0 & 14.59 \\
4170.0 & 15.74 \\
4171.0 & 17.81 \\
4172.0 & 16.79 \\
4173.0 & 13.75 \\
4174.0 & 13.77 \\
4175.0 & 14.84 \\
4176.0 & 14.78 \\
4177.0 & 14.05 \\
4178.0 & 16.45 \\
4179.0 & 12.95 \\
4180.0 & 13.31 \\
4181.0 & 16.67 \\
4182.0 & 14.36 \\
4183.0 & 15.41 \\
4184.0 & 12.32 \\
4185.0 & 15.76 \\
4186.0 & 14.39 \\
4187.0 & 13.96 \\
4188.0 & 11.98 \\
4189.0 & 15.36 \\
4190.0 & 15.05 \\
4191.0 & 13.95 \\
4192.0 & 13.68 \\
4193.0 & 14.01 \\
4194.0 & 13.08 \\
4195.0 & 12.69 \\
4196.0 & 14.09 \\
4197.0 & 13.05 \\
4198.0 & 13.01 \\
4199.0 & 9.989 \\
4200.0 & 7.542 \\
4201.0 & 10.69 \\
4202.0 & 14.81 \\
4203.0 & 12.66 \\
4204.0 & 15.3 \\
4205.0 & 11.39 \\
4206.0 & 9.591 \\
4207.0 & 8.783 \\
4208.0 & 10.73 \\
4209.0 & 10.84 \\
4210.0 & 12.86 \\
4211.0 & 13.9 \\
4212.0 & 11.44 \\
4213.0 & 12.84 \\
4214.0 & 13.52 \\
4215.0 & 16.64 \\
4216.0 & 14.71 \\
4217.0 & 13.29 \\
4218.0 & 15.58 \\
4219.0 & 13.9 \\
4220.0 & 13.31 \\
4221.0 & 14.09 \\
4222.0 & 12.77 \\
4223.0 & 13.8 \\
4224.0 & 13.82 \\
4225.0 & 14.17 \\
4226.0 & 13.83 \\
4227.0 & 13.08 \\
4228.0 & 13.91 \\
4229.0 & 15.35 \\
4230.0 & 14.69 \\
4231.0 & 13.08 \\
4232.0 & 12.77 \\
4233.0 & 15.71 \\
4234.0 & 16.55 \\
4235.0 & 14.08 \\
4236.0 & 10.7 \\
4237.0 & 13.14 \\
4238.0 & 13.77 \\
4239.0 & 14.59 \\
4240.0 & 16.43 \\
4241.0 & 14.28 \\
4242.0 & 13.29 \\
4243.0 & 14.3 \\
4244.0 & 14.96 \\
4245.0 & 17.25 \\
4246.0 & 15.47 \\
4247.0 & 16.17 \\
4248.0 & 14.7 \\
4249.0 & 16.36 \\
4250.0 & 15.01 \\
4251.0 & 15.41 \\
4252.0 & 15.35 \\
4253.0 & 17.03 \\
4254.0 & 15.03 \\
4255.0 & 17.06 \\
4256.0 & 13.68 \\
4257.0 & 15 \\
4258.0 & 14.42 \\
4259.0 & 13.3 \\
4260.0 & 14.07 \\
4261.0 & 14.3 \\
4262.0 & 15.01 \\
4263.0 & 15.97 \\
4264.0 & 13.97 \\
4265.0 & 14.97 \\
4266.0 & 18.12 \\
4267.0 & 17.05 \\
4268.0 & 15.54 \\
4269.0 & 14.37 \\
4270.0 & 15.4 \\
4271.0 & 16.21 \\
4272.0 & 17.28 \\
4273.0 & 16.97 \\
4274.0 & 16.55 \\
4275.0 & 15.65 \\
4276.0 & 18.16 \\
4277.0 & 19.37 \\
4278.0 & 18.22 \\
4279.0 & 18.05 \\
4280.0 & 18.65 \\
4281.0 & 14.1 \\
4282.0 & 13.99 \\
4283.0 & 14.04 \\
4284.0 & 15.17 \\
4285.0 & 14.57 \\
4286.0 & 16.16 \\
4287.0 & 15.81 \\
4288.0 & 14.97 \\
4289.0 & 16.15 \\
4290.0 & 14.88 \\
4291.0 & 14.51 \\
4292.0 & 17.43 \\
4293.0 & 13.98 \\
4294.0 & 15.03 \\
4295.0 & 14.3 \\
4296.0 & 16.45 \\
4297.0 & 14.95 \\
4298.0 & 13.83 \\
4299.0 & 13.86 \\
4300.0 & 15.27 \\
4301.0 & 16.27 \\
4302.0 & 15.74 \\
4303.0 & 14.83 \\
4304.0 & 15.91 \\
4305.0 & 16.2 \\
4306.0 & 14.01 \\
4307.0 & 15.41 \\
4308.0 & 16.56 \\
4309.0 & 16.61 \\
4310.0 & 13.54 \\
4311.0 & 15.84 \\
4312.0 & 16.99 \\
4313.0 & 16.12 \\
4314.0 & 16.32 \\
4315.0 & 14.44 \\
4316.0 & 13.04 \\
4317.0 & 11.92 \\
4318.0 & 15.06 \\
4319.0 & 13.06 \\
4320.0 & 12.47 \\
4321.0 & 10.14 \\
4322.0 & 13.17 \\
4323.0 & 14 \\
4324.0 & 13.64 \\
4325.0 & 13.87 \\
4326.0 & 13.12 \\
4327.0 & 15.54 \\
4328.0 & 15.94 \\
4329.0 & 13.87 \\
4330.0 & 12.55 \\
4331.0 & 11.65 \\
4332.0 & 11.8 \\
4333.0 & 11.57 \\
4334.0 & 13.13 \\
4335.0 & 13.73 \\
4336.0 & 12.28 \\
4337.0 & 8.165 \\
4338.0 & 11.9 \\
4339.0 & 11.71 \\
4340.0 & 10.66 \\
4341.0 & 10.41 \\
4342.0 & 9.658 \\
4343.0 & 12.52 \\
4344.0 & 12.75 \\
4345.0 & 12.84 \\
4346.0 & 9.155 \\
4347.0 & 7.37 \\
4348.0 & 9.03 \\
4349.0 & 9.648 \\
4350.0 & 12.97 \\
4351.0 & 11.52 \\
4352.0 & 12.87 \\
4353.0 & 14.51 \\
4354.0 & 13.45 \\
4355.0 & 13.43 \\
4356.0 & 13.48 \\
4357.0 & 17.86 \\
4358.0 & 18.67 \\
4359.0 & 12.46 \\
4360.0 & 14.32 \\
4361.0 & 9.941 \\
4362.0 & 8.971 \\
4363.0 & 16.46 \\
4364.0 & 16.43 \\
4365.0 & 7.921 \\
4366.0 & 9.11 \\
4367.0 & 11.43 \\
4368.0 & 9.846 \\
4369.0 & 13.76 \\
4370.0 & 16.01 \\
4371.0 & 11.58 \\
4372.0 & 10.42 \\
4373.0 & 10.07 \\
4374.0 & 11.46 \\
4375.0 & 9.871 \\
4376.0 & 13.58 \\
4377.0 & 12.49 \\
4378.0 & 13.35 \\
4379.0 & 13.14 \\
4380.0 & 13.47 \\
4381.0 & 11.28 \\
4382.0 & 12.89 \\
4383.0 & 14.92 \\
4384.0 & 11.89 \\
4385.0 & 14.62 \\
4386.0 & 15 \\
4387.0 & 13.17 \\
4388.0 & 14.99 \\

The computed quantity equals 0.14 mag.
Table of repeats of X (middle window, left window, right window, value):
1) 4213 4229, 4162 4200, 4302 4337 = 0.01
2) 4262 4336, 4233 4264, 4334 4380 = -0.11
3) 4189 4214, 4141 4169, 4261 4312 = 0.25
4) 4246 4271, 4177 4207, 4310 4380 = -0.18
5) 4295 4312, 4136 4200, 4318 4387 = -0.17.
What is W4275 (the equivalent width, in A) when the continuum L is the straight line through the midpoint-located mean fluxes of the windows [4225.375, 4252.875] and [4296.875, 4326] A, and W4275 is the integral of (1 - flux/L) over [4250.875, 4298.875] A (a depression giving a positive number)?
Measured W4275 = -3.4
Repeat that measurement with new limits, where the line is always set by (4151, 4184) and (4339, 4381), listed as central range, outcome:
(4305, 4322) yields -2.2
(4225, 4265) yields -2.4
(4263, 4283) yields -4.4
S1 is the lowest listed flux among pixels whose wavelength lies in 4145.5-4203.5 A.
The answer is 7.542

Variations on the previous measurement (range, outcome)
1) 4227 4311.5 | 10.7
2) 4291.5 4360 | 7.37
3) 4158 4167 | 12.22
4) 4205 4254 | 8.783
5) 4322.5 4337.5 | 8.165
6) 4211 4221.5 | 11.44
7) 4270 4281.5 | 14.1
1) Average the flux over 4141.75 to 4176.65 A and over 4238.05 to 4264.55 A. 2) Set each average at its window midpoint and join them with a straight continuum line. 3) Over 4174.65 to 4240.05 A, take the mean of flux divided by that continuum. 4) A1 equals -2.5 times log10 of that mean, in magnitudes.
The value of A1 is 0.13 mag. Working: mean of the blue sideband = 15.5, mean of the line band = 13.5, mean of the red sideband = 15.1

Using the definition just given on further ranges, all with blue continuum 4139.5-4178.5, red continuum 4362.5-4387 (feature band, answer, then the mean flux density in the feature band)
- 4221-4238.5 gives 0.06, 13.8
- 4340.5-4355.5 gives 0.13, 11.5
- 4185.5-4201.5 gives 0.17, 12.9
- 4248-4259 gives -0.08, 15.3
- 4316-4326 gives 0.02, 13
